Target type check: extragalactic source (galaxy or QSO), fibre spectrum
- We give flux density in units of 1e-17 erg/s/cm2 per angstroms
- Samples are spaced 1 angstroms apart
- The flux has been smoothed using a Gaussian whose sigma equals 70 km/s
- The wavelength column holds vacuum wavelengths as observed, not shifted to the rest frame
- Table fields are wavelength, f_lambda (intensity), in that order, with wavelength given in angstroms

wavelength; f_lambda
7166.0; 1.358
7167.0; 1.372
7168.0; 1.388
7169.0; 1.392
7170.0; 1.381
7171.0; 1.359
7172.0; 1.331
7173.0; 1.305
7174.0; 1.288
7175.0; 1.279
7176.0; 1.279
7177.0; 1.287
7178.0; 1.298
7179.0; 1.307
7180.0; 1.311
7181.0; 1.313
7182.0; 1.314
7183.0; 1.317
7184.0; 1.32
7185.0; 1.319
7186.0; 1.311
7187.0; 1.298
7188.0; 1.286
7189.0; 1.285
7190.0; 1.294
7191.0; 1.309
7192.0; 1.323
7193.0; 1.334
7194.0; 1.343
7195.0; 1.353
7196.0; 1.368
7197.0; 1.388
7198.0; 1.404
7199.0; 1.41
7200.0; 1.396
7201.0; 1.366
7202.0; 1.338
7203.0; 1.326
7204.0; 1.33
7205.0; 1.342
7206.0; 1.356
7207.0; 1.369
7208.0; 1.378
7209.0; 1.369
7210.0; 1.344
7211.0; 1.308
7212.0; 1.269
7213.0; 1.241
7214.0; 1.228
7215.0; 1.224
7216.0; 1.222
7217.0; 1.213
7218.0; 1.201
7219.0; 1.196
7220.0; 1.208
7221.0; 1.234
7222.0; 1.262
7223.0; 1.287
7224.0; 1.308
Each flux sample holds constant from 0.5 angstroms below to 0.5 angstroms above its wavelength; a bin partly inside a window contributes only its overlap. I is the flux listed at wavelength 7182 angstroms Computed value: 1.314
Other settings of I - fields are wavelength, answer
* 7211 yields 1.308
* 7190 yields 1.294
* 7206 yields 1.356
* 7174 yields 1.288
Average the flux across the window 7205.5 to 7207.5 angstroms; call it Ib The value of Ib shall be 1.36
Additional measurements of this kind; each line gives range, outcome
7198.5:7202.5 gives 1.38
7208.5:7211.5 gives 1.34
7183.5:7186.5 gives 1.32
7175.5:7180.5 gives 1.3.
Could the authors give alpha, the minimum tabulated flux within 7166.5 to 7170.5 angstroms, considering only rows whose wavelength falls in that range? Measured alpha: 1.372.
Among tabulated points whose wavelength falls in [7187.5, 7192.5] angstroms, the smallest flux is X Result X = 1.285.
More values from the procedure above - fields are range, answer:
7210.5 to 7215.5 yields 1.224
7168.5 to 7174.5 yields 1.288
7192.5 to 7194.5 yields 1.334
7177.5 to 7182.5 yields 1.298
